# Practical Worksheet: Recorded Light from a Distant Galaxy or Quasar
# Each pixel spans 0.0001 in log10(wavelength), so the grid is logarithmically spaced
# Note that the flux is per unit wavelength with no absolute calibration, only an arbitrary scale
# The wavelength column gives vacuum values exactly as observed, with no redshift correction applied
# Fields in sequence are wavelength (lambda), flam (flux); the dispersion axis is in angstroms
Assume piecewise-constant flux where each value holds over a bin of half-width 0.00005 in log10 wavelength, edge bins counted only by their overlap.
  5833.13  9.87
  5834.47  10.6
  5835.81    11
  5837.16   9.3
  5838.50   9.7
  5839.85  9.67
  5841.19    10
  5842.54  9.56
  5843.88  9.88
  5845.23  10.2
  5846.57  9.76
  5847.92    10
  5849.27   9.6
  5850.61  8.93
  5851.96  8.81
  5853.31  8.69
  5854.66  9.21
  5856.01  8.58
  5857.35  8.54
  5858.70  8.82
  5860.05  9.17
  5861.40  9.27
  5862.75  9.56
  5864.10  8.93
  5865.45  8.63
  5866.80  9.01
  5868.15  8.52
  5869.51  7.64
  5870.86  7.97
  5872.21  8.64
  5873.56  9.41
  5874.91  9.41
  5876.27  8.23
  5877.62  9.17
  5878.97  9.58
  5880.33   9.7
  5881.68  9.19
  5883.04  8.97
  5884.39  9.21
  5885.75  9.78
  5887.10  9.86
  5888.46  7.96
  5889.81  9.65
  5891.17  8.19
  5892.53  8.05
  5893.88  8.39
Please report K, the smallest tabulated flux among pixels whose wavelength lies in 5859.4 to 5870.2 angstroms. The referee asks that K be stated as 7.64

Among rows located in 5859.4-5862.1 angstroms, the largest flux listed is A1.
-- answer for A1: 9.27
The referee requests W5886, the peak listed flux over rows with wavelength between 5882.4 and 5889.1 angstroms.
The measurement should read 9.86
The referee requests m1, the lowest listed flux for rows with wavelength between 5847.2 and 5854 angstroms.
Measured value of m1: 8.69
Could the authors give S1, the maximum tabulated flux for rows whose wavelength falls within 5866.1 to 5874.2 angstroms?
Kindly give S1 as 9.41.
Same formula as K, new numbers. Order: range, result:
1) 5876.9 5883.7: 8.97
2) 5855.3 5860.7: 8.54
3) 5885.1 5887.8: 9.78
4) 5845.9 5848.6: 9.76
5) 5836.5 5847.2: 9.3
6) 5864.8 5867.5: 8.63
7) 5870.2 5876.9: 7.97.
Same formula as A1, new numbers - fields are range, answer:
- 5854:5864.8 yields 9.56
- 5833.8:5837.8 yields 11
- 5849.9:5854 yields 8.93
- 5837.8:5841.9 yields 10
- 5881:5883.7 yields 9.19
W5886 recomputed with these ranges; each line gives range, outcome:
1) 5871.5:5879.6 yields 9.58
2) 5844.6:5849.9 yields 10.2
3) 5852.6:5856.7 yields 9.21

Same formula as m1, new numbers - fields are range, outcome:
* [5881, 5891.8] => 7.96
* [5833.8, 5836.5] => 10.6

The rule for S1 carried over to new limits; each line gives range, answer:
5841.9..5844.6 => 9.88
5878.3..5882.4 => 9.7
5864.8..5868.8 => 9.01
